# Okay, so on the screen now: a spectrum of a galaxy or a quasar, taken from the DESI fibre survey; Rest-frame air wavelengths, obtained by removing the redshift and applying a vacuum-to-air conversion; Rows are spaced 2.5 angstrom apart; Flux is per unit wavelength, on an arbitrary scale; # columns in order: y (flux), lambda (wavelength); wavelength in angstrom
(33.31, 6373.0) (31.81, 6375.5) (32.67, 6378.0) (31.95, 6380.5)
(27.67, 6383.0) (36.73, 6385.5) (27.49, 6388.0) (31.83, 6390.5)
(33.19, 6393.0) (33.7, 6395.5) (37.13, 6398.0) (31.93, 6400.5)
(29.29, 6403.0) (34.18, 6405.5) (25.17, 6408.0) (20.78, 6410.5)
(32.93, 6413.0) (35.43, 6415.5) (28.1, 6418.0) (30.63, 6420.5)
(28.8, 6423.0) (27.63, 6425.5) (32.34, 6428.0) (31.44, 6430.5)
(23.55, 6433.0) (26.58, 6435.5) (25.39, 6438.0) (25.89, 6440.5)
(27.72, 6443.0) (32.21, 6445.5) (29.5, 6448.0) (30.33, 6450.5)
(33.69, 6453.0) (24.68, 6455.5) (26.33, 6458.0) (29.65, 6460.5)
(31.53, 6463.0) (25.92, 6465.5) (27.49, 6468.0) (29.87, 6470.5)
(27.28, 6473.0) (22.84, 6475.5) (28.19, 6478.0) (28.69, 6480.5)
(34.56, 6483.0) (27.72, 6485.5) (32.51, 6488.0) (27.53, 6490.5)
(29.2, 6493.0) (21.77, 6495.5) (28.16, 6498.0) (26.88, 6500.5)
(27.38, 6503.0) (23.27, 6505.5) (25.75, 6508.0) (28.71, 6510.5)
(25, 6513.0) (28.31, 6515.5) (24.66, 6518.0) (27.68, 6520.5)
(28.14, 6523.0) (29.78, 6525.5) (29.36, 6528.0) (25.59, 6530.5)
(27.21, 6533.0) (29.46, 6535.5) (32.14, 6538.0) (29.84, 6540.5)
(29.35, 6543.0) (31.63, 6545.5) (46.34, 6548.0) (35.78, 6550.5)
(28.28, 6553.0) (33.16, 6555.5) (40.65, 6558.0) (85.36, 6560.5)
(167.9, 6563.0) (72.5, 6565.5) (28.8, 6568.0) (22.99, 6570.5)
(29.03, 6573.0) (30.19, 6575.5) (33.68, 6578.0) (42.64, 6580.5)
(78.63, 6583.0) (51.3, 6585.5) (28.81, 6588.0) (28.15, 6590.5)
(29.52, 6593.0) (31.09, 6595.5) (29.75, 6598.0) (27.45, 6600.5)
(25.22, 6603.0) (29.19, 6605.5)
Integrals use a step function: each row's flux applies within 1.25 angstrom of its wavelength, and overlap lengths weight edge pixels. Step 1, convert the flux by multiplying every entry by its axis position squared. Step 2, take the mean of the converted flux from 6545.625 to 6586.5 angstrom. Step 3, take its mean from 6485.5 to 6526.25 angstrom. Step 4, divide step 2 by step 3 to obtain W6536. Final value 1.92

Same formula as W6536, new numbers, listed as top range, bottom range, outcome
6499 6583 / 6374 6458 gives 1.31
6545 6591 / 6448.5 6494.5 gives 1.75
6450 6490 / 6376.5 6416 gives 0.94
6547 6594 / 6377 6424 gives 1.64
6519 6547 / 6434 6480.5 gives 1.07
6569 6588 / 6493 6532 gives 1.53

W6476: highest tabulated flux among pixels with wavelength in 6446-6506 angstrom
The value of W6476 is 34.56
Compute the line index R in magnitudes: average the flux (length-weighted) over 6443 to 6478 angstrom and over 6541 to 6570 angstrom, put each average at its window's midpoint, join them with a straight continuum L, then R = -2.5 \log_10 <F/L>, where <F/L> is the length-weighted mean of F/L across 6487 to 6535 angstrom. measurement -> 0.45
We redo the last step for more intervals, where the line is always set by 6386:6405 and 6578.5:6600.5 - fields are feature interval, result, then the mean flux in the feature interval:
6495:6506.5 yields 0.36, 25.8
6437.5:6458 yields 0.19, 28.7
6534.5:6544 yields 0.23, 30.2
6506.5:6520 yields 0.35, 26.5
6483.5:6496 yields 0.24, 28.5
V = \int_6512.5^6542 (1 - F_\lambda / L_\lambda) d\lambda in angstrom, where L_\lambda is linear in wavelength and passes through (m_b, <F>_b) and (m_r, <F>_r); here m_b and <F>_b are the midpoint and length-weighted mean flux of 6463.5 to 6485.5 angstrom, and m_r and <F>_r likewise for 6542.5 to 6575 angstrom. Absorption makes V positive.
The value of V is 9.67 angstrom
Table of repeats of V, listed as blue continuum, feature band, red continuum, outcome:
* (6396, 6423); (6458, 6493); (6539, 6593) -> 7.91 angstrom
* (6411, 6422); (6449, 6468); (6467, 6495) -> 0.38 angstrom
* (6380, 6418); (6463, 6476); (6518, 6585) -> 3.15 angstrom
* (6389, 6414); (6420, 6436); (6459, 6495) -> 0.76 angstrom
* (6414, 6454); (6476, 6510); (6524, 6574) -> 7.90 angstrom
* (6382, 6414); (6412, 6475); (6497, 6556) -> 2.95 angstrom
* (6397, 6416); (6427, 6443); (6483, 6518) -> 1.15 angstrom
